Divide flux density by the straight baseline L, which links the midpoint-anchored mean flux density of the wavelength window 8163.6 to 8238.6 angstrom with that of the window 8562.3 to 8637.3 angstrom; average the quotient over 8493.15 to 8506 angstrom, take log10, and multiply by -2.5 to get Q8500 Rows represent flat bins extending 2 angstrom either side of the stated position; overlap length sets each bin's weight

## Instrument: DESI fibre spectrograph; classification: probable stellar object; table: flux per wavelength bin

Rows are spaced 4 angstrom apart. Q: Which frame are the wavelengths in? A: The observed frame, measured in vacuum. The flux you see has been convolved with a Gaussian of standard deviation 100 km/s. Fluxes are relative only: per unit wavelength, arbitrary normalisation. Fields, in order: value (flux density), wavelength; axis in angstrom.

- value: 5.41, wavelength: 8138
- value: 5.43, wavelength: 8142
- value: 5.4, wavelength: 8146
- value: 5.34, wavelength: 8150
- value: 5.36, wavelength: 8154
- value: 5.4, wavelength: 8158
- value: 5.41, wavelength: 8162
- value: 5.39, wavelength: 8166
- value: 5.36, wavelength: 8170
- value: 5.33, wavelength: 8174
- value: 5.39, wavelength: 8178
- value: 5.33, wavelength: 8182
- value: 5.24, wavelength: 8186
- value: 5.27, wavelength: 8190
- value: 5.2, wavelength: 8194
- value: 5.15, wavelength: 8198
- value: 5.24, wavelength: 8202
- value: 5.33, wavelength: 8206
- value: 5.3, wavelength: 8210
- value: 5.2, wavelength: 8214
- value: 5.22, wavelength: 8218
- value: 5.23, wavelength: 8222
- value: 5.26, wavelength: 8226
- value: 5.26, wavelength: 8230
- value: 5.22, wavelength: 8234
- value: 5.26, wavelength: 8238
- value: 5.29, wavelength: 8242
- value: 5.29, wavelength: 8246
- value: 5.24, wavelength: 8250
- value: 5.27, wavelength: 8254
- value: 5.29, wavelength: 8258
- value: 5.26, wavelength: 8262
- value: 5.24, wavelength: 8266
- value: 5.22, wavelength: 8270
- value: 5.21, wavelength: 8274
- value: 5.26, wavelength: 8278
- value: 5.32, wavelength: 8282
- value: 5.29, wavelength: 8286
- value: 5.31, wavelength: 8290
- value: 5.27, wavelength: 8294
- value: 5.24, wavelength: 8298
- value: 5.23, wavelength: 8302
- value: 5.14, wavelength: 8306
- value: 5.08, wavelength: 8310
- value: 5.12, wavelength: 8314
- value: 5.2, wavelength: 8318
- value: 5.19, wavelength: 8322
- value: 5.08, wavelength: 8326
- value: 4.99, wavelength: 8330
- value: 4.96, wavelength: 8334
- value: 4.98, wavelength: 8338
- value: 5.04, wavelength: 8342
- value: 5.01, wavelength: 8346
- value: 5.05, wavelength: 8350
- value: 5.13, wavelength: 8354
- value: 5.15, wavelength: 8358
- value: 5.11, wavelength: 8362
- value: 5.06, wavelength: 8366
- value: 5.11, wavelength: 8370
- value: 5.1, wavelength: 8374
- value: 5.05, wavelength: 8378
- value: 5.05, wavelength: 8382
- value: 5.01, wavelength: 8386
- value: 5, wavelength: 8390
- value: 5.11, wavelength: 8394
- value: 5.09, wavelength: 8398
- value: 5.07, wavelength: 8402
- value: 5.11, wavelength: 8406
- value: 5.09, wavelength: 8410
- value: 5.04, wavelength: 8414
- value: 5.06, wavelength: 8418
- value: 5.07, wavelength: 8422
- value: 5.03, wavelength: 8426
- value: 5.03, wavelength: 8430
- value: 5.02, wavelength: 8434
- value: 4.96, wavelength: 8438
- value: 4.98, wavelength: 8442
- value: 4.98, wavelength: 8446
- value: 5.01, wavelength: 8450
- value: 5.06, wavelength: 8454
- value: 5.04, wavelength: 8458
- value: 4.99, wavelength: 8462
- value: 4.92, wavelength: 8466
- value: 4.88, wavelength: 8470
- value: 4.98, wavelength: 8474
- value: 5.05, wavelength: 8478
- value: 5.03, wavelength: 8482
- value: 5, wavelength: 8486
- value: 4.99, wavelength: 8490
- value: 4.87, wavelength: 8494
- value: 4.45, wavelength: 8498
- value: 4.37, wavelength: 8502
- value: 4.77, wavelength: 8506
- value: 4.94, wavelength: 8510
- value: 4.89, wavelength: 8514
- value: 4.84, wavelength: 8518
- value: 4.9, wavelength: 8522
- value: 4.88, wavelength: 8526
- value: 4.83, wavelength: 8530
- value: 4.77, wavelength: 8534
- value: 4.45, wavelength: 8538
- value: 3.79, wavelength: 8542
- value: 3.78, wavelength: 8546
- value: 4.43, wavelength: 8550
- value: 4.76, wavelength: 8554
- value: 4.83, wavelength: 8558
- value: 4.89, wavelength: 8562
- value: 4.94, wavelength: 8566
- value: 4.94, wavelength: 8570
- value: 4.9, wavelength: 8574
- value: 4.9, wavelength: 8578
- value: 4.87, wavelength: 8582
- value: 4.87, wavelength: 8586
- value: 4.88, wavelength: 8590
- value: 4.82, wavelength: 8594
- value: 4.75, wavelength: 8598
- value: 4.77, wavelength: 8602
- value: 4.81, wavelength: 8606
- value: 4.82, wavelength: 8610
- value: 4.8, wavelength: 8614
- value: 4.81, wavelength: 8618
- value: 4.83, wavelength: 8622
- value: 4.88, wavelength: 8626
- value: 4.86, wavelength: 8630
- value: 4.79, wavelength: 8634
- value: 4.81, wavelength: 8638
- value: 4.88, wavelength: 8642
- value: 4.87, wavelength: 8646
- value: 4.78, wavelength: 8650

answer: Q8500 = 0.09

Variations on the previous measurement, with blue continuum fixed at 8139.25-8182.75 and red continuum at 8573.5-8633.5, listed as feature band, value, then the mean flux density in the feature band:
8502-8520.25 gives 0.03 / 4.81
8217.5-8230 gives 0.01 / 5.24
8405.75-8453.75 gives 0.00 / 5.03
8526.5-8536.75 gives 0.03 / 4.79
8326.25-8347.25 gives 0.03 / 5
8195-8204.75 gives 0.03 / 5.21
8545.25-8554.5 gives 0.14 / 4.33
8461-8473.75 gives 0.02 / 4.93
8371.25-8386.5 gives 0.01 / 5.06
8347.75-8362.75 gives 0.01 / 5.11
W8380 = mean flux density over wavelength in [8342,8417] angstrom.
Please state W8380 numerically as 5.07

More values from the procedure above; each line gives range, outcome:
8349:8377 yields 5.1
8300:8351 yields 5.08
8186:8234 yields 5.24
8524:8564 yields 4.54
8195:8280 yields 5.25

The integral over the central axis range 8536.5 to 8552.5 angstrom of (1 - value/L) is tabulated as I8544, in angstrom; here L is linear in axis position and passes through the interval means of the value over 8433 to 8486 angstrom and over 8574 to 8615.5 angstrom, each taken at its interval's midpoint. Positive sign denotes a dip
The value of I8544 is 2.5 angstrom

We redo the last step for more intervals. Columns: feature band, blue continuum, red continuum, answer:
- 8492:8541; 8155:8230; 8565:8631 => 2.09 angstrom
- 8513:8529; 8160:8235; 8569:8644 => 0.19 angstrom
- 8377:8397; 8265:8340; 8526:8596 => -0.12 angstrom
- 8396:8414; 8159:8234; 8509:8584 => -0.52 angstrom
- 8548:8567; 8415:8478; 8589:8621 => 0.40 angstrom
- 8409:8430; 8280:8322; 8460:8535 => -0.21 angstrom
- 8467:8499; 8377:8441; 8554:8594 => 0.34 angstrom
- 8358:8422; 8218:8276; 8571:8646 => 0.19 angstrom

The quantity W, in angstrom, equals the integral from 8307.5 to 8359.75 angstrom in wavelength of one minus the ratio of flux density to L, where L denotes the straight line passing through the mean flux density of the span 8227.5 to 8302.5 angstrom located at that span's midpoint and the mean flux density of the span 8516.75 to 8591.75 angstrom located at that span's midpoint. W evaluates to 0.6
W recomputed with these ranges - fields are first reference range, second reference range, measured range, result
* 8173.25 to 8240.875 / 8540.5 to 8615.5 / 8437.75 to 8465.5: -0.6 angstrom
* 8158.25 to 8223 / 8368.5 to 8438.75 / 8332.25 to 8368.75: 0.4 angstrom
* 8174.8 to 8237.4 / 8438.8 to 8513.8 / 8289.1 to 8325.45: -0.5 angstrom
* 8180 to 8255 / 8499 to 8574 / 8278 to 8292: -0.5 angstrom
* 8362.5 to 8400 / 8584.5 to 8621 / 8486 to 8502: 0.6 angstrom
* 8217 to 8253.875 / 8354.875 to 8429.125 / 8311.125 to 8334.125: 0.2 angstrom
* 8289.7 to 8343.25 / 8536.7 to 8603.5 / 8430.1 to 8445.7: -0.2 angstrom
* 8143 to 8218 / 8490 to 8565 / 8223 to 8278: -0.8 angstrom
